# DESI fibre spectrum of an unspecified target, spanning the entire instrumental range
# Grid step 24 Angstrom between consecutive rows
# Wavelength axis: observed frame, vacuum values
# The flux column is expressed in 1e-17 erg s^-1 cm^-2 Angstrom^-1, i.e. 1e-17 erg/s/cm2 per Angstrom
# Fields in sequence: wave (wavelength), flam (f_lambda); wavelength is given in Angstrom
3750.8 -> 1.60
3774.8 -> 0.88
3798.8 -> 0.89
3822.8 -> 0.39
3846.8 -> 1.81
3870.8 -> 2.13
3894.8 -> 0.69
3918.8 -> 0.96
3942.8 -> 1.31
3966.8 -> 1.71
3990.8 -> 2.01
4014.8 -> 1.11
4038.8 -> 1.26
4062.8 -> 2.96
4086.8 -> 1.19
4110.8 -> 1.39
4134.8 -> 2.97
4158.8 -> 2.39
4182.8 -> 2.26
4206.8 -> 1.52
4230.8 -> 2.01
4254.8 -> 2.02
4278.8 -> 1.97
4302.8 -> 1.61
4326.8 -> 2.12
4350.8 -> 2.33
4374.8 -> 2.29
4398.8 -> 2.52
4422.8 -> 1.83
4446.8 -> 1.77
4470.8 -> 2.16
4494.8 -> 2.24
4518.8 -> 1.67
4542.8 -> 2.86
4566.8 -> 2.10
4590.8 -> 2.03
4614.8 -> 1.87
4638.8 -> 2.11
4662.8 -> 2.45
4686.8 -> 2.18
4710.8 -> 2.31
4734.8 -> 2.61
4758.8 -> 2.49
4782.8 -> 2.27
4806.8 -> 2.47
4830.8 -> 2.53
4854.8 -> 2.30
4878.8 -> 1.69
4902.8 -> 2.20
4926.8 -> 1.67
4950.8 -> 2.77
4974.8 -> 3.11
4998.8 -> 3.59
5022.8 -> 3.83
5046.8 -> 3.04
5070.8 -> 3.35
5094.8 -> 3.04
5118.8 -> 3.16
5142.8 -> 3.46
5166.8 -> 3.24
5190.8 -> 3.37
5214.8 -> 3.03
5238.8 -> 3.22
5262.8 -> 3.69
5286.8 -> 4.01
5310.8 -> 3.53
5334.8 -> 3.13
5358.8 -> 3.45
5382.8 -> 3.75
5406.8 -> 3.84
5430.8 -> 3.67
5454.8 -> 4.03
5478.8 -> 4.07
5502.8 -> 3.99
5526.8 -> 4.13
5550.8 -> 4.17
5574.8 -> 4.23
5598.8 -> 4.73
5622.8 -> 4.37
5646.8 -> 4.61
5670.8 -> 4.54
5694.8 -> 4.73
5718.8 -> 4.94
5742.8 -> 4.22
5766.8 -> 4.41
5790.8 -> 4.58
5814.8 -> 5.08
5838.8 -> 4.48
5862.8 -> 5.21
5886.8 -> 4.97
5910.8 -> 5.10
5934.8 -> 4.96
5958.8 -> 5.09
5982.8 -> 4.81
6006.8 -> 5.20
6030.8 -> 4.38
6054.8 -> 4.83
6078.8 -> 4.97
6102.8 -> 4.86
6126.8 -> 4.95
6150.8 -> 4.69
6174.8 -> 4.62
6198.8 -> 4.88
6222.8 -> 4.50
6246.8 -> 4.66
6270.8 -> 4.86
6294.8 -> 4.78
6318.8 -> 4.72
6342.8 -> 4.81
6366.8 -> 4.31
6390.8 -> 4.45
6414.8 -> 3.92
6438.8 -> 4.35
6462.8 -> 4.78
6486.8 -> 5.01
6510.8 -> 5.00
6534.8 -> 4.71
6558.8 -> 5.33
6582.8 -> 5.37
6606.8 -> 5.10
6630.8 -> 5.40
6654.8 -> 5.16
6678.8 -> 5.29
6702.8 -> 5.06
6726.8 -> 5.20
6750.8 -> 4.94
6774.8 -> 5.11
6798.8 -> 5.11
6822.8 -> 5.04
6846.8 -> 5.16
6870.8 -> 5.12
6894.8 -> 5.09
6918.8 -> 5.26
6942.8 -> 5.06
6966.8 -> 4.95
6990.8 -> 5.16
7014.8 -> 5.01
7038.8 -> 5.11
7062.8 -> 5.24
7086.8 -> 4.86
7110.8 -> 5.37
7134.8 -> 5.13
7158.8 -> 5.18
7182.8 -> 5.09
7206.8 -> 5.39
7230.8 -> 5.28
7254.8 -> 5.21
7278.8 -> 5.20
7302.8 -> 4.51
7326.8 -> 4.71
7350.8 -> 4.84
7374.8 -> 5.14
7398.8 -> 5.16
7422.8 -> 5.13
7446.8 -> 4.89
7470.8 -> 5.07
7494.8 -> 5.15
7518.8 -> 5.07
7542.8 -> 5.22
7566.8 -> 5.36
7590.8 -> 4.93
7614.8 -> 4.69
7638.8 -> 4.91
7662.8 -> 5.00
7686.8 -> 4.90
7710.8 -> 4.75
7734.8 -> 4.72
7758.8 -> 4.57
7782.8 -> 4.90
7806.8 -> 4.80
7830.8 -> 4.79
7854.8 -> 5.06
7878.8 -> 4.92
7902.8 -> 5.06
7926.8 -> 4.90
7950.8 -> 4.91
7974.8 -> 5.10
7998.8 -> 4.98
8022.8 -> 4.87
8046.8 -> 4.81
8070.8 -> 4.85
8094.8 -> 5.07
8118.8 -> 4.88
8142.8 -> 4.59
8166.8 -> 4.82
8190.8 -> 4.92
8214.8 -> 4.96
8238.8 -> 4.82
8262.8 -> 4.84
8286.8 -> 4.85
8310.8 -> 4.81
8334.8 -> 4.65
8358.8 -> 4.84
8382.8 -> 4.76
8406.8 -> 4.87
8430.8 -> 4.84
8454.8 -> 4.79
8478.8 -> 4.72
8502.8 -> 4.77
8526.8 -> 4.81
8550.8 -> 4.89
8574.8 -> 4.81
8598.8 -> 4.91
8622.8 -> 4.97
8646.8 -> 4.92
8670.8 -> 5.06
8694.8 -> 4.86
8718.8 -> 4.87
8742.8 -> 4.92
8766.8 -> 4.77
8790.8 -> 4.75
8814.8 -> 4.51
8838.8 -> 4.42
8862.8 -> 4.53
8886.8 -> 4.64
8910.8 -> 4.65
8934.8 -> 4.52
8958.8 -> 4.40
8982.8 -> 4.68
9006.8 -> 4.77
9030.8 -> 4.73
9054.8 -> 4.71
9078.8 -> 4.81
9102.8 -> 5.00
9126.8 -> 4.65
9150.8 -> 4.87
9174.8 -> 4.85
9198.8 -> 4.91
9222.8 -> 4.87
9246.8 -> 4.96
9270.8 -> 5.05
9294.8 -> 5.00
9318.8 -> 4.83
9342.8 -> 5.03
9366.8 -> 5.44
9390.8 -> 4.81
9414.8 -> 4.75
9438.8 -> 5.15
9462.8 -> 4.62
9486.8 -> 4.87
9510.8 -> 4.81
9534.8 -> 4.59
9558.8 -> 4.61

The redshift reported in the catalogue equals 0.240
